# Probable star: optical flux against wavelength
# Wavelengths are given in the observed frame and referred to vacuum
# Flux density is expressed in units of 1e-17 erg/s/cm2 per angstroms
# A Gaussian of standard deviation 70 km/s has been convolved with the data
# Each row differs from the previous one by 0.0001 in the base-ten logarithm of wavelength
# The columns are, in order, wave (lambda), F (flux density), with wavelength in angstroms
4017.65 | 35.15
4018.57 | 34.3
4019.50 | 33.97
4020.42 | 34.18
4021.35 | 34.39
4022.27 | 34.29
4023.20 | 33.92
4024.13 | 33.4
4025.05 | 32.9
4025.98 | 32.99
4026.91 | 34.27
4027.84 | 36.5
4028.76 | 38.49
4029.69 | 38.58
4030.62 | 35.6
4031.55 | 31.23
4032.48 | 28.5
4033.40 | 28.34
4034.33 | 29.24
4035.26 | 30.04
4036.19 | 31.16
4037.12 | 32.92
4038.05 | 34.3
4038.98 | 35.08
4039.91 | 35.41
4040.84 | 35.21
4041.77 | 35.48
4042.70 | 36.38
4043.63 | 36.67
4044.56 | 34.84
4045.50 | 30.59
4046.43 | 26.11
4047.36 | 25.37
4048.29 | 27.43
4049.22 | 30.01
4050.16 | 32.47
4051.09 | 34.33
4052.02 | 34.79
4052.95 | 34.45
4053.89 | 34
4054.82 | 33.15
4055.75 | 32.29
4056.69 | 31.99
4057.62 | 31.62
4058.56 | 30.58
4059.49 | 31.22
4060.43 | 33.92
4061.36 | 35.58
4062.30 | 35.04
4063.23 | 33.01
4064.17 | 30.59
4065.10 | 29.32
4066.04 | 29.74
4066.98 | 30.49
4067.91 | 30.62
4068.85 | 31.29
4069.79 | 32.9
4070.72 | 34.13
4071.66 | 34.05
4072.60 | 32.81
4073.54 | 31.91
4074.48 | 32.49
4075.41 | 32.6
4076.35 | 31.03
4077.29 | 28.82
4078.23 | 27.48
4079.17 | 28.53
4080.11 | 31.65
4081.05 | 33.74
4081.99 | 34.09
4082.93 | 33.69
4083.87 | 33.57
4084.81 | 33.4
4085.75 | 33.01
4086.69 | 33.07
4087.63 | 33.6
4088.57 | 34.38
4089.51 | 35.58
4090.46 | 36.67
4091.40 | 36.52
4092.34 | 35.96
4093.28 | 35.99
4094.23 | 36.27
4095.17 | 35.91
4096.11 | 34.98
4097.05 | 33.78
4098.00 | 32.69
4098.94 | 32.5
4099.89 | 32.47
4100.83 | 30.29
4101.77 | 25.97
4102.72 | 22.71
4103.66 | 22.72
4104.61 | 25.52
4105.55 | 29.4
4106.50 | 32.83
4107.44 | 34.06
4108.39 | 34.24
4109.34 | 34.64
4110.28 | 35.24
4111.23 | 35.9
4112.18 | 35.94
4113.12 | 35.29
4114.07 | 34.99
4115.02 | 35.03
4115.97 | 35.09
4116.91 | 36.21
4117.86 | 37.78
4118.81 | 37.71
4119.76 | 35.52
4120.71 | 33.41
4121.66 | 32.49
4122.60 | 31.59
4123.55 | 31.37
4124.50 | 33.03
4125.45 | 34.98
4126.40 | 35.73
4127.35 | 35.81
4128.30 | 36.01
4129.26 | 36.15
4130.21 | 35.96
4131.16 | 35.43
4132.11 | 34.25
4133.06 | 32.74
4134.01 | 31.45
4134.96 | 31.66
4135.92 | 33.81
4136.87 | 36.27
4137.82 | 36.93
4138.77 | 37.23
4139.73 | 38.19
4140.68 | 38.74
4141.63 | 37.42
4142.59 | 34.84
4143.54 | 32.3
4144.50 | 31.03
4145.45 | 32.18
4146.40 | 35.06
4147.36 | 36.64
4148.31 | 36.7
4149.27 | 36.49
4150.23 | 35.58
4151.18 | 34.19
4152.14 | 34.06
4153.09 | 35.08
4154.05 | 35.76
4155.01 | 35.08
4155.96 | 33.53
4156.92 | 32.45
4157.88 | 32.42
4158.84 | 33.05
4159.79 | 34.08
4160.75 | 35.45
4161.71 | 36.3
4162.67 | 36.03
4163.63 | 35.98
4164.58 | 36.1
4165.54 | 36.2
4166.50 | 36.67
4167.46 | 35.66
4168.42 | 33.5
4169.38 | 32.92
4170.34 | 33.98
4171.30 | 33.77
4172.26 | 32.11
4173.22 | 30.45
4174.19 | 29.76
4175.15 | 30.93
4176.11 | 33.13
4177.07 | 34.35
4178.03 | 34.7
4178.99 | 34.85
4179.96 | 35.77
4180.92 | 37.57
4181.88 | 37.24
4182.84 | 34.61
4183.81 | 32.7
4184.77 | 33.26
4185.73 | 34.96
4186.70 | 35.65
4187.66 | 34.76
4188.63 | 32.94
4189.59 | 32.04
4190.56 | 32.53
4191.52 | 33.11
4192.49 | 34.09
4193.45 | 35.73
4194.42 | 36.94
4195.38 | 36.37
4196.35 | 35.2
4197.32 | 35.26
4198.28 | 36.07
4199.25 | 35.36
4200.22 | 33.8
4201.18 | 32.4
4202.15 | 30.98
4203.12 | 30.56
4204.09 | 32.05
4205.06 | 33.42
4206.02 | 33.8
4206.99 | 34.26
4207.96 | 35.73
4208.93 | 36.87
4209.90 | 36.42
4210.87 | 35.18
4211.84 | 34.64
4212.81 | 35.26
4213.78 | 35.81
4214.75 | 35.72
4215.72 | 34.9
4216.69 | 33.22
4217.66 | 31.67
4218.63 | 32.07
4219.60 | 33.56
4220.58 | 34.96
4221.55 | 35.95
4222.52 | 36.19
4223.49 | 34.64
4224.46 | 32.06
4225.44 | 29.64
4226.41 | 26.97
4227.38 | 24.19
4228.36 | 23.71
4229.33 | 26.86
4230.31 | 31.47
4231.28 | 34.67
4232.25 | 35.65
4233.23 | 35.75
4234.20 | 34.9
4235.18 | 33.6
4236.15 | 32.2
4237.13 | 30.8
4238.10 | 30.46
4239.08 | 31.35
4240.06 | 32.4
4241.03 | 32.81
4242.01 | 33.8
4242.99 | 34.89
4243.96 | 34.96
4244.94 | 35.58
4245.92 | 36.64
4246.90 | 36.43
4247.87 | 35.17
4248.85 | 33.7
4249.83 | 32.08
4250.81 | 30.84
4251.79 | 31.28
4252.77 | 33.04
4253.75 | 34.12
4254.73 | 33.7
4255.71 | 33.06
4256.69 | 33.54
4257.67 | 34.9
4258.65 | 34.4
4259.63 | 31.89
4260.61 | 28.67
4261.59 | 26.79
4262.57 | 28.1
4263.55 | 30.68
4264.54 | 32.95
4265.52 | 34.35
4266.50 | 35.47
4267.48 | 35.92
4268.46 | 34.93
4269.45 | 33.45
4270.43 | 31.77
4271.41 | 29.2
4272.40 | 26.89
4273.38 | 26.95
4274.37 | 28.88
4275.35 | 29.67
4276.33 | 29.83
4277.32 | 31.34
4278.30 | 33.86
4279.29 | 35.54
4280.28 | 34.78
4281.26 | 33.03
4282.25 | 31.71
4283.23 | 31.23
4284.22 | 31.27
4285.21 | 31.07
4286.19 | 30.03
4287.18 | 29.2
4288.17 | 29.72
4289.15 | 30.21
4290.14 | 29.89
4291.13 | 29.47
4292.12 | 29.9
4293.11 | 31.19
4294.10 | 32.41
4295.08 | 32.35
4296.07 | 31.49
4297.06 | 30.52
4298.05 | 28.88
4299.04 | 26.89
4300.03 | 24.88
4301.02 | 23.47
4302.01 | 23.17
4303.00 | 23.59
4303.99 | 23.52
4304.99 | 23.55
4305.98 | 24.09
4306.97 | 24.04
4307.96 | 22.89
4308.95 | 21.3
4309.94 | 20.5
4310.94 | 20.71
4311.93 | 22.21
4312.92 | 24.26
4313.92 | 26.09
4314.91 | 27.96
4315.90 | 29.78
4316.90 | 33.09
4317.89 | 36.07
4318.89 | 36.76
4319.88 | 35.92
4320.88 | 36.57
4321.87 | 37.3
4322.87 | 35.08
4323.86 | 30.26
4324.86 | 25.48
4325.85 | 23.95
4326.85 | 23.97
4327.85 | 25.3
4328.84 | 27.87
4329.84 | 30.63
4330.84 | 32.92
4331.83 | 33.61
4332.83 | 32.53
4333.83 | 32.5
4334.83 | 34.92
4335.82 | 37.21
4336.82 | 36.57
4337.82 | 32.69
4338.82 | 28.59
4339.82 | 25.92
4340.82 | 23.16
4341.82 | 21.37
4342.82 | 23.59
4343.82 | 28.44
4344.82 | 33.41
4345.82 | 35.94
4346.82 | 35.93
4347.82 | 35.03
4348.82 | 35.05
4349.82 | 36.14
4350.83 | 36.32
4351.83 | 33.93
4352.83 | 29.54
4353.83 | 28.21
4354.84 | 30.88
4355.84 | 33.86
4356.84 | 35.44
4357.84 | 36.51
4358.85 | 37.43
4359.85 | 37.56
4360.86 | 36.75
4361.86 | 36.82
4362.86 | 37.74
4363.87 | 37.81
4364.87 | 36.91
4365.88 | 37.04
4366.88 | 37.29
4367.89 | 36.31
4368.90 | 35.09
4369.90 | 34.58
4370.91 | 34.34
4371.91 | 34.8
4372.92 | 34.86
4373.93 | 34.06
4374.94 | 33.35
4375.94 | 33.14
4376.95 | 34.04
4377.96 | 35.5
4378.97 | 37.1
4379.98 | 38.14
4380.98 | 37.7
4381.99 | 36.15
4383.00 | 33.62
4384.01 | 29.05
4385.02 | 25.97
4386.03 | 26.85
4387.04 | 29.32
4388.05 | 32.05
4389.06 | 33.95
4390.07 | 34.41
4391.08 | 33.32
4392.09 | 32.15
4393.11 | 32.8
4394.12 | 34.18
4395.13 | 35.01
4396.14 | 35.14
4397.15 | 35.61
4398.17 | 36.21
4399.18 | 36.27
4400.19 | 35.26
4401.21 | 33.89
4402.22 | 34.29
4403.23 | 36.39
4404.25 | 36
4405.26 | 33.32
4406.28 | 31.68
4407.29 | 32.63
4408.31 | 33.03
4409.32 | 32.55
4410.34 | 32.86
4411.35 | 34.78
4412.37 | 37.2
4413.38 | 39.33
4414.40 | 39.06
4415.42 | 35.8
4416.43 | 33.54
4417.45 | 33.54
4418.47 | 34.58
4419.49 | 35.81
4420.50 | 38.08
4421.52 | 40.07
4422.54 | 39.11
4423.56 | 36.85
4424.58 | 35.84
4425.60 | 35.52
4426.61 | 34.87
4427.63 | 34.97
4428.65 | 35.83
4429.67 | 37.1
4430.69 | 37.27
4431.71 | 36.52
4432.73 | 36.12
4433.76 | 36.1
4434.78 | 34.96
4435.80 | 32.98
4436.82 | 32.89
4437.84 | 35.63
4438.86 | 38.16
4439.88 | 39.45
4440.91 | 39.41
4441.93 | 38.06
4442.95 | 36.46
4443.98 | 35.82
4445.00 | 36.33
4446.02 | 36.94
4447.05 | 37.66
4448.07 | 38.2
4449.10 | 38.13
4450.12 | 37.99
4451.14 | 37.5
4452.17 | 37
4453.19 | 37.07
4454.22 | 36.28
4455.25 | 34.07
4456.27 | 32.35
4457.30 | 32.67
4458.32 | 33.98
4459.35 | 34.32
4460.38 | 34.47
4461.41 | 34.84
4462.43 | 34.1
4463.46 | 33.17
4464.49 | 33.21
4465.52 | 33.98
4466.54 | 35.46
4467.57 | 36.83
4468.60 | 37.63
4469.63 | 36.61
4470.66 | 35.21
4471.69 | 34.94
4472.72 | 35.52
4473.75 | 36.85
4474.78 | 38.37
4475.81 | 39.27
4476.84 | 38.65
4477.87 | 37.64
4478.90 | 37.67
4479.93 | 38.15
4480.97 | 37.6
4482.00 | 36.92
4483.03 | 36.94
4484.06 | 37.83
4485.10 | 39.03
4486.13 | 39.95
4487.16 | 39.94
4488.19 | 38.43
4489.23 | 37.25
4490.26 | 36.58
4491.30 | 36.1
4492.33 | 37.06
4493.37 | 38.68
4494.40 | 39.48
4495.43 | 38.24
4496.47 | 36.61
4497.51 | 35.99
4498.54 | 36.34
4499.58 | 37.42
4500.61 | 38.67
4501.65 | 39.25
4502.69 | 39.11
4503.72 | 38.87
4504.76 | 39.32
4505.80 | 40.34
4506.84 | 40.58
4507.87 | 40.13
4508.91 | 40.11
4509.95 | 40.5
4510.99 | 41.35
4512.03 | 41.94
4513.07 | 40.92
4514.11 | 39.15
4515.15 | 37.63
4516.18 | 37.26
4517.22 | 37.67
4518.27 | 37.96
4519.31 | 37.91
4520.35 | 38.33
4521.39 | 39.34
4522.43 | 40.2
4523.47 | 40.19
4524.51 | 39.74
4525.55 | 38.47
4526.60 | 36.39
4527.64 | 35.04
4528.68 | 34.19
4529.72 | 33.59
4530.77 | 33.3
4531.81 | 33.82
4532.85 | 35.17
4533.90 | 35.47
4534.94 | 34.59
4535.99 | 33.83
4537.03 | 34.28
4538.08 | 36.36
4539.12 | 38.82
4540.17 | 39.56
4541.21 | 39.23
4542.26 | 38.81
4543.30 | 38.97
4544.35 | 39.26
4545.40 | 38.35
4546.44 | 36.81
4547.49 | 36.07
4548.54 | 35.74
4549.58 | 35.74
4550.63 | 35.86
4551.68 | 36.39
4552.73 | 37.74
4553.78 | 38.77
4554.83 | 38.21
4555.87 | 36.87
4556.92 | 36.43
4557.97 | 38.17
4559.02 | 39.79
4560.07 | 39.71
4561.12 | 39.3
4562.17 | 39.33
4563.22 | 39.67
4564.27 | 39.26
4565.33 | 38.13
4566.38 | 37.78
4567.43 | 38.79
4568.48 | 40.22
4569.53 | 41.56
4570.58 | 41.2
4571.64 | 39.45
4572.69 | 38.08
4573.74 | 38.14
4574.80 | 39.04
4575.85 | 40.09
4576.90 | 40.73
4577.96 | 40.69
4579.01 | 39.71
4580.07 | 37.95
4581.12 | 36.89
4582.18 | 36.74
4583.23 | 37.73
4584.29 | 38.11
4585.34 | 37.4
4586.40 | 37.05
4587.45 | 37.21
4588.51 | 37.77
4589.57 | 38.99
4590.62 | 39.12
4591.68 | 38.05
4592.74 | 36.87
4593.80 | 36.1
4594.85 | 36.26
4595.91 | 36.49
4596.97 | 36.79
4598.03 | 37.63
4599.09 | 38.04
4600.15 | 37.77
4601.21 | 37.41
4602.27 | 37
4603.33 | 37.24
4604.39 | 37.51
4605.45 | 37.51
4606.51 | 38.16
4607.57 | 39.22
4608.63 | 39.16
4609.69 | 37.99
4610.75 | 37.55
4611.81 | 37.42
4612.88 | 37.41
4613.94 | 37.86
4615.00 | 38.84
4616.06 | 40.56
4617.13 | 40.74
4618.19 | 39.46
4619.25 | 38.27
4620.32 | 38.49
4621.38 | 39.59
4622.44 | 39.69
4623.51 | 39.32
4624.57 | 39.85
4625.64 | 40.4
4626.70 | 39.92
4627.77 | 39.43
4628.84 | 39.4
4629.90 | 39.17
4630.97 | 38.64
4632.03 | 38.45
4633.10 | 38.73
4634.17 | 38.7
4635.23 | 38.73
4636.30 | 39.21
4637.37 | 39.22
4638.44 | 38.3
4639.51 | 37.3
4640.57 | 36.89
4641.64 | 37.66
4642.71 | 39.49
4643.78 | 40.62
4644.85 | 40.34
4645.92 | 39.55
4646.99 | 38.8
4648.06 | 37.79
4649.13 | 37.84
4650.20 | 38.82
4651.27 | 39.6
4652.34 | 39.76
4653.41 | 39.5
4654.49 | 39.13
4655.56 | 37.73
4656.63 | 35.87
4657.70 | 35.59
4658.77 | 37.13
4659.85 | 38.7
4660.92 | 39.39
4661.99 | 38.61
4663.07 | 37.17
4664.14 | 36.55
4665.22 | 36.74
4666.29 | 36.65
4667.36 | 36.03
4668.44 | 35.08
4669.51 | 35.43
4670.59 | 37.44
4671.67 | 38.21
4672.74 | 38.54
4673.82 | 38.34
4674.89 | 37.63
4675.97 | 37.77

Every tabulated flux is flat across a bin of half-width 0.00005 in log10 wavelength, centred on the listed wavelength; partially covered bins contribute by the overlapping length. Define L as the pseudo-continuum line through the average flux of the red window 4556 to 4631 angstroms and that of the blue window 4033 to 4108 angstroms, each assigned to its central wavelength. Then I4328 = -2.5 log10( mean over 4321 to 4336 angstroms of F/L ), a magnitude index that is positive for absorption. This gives 0.14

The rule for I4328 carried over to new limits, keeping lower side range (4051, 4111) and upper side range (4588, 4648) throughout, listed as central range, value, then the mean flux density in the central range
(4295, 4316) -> 0.36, 25.1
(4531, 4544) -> 0.03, 36.5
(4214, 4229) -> 0.07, 32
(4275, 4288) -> 0.10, 31.7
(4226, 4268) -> 0.06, 32.5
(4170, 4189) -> -0.01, 33.9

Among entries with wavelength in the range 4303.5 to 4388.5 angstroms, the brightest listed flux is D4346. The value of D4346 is 38.14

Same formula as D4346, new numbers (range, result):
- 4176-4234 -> 37.57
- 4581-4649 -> 40.74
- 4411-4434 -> 40.07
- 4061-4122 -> 37.78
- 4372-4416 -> 39.33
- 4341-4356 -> 36.32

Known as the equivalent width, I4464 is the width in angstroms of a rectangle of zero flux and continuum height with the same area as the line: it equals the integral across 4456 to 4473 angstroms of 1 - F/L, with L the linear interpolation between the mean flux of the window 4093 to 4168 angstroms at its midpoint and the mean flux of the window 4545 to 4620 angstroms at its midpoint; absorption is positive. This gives 1.1 angstroms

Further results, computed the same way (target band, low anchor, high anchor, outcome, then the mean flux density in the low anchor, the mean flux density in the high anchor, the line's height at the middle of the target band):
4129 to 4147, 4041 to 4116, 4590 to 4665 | -0.9 angstroms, 32.5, 38.4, 33.2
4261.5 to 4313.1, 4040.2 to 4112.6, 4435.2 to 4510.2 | 8.7 angstroms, 32.4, 37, 34.9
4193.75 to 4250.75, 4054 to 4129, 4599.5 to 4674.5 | 1.3 angstroms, 33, 38.4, 34.2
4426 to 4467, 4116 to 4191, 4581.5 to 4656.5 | 1.3 angstroms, 34.6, 38.4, 37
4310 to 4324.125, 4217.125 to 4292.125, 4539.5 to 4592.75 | 1.2 angstroms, 32.1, 38.4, 33.3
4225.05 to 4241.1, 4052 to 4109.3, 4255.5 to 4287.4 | 0.4 angstroms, 32.3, 31.7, 31.8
